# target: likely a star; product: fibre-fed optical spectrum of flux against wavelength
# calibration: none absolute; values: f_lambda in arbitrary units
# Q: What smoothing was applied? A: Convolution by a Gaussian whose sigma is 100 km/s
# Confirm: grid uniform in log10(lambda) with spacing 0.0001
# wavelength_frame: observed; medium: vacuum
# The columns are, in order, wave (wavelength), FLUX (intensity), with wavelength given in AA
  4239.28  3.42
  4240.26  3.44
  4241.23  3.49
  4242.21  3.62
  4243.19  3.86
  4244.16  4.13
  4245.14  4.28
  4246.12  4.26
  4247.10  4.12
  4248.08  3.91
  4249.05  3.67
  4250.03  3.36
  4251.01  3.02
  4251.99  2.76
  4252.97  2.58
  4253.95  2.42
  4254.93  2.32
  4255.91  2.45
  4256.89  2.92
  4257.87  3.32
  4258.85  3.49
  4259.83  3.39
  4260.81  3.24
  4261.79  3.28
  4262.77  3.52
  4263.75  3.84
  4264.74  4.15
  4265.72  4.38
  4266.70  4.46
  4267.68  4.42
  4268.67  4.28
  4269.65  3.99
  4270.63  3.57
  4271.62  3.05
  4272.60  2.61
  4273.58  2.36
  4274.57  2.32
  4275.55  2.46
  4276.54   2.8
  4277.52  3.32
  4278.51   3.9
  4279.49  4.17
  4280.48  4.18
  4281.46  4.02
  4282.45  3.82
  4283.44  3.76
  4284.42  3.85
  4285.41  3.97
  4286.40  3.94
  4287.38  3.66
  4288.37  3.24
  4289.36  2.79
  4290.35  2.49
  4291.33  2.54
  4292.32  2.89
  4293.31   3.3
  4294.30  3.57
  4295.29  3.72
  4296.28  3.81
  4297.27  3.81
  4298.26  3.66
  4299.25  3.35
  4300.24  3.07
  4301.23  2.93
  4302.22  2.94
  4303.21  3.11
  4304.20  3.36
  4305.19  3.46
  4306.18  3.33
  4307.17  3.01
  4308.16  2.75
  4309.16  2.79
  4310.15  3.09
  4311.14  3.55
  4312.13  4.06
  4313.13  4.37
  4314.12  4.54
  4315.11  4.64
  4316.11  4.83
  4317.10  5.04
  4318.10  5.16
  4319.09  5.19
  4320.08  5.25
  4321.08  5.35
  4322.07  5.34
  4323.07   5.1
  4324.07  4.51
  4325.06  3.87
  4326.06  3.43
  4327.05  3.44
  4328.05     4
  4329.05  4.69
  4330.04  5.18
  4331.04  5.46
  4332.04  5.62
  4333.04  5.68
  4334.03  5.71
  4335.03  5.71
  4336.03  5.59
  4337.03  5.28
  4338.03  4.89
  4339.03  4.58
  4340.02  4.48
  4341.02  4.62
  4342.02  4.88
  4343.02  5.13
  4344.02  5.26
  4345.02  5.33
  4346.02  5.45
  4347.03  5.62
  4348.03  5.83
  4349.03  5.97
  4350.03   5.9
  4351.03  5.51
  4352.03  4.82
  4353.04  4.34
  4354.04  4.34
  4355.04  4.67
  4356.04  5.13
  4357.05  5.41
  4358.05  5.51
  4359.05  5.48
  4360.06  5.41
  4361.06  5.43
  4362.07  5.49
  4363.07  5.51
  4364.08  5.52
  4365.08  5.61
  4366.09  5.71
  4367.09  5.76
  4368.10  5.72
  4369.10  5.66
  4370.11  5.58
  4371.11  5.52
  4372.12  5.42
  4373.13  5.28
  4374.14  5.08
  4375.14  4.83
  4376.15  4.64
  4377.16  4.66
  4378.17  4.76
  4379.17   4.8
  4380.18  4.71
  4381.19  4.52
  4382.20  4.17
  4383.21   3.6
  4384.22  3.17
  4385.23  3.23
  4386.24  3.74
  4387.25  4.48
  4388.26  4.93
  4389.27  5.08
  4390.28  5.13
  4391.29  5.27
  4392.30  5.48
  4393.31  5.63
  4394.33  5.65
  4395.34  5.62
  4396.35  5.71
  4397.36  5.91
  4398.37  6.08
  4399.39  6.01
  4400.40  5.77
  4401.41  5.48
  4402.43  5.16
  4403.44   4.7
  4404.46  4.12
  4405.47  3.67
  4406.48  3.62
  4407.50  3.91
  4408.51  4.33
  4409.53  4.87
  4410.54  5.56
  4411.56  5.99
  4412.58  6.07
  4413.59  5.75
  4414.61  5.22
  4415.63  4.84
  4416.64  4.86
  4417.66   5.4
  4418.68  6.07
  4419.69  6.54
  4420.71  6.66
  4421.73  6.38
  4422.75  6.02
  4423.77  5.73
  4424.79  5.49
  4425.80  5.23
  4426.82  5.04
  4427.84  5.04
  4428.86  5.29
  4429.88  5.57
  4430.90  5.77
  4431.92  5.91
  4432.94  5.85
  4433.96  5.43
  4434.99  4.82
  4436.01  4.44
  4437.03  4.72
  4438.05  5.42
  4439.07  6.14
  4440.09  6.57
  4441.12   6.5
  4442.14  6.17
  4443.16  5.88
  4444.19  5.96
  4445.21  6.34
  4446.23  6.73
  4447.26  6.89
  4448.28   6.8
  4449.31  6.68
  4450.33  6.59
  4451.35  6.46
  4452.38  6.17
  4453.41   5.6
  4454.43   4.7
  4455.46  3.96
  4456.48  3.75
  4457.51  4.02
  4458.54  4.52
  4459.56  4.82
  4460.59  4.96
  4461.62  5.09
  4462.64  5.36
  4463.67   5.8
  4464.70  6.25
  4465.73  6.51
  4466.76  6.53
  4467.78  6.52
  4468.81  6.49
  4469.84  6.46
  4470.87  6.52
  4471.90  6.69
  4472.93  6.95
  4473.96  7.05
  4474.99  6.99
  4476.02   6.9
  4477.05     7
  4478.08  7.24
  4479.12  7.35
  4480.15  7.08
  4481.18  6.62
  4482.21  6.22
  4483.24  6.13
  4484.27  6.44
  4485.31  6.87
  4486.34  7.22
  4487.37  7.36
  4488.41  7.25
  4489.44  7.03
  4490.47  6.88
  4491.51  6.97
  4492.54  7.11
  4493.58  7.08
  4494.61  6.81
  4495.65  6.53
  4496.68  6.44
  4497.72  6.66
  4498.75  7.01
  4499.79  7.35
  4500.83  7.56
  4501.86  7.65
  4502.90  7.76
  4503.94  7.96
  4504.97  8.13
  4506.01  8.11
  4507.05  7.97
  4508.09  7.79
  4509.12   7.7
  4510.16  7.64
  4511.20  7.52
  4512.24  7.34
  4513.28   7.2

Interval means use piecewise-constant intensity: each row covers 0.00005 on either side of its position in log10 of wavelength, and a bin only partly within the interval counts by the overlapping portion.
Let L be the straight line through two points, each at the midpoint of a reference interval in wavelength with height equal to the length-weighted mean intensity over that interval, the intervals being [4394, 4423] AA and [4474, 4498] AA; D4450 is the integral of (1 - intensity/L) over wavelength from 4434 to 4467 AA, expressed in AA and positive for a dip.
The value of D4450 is 2.83 AA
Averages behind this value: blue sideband 5.37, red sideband 6.88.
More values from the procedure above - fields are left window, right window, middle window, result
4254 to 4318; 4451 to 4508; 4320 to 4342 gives -3.6 AA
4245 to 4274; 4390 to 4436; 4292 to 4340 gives -0.5 AA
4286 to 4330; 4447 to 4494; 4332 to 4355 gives -4.6 AA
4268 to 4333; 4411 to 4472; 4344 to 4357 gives -2.2 AA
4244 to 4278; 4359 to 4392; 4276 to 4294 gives 1.1 AA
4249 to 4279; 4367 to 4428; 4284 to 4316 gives 2.8 AA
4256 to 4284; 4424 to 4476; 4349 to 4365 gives -2.2 AA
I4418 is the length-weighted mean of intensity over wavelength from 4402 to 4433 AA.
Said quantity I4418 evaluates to 5.31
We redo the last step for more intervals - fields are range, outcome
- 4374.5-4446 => 5.24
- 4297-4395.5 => 4.74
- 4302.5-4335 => 4.35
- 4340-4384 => 5.15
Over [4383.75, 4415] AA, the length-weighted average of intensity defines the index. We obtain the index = 5.01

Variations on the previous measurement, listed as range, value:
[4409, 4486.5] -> 5.92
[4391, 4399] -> 5.68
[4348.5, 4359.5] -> 5.19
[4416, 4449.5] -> 5.82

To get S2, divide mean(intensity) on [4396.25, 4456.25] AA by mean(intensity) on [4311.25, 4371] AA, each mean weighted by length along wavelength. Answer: 1.09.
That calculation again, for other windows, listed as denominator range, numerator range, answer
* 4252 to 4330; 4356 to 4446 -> 1.45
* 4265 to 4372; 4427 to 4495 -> 1.40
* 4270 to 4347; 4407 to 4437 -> 1.35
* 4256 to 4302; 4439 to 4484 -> 1.78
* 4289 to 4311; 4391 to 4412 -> 1.62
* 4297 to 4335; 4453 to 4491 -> 1.48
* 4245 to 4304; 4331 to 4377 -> 1.56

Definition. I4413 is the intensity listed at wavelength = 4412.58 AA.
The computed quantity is 6.07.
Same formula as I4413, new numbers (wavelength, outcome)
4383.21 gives 3.6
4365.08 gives 5.61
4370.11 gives 5.58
